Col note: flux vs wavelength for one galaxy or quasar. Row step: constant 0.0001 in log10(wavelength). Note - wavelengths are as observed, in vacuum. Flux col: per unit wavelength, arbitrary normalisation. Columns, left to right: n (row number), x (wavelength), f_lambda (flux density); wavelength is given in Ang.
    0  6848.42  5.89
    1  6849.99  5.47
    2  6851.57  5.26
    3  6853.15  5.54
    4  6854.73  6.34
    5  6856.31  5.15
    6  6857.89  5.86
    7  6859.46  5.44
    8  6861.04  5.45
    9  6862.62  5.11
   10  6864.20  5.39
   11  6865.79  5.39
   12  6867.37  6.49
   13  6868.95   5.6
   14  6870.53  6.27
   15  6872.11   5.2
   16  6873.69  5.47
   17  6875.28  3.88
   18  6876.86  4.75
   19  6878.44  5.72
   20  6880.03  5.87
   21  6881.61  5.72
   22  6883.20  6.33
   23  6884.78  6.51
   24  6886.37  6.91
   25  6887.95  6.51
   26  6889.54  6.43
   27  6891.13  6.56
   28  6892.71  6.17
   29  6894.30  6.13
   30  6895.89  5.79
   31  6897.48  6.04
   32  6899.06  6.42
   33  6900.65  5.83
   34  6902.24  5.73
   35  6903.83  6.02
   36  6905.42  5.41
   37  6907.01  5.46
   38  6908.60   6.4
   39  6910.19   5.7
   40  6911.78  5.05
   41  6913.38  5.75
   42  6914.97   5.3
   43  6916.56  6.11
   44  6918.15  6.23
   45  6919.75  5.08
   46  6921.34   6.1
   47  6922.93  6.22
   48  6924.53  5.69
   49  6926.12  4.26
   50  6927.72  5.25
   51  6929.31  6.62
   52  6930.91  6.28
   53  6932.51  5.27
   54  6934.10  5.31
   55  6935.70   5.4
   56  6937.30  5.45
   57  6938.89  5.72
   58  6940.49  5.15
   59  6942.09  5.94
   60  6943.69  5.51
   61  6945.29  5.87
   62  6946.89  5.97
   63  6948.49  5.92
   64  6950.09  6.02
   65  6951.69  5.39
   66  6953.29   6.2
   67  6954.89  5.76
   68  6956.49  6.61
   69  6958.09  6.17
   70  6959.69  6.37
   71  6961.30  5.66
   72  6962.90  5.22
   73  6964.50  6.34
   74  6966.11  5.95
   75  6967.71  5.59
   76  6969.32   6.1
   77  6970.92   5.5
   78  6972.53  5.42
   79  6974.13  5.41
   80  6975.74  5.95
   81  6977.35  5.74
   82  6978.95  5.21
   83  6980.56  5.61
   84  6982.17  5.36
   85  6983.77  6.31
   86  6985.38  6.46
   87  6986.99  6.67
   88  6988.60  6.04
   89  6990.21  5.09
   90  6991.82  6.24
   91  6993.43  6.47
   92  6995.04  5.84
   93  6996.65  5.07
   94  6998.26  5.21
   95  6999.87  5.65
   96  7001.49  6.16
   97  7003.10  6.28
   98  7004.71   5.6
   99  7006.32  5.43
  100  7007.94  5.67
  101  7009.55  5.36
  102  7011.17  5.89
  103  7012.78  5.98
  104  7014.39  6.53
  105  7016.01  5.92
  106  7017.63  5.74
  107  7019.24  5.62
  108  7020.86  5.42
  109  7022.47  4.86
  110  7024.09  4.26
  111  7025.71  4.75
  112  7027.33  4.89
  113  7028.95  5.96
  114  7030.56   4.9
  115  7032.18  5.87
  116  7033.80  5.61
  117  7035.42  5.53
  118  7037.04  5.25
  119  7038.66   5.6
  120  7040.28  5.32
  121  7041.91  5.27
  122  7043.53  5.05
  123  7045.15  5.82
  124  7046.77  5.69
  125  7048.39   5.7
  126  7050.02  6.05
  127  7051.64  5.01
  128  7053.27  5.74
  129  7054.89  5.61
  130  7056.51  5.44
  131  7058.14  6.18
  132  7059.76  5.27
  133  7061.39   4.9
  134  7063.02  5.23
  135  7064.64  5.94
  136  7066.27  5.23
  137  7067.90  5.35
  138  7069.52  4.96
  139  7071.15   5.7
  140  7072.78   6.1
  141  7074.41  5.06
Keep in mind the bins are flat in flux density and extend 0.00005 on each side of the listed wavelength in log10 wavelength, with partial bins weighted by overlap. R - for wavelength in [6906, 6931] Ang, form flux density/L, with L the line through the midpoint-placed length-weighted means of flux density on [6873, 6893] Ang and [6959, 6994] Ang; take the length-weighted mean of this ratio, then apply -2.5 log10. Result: 0.03 mag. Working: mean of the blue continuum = 5.91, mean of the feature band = 5.7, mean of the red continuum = 5.84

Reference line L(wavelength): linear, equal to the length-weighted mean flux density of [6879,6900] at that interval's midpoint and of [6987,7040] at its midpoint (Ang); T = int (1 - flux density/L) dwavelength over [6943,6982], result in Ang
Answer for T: 0.41 Ang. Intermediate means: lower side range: 6.25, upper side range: 5.6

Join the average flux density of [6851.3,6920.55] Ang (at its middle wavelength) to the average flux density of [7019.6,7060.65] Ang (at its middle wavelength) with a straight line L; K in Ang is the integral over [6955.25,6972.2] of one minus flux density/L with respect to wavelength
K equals -1.0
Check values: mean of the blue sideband 5.77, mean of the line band 5.93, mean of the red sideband 5.4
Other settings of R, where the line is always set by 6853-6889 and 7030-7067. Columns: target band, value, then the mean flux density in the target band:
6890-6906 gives -0.067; 6.03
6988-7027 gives -0.015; 5.62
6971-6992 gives -0.041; 5.78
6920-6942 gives 0.007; 5.59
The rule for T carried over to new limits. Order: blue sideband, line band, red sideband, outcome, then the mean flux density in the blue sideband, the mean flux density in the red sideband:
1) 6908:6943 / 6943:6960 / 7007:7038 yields -1.1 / 5.64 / 5.47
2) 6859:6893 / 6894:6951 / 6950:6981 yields 0.6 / 5.78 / 5.81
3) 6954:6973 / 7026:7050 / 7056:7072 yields 0.3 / 5.9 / 5.42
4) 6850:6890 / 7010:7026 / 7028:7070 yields 0.0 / 5.69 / 5.48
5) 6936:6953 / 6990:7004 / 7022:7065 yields -0.7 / 5.7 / 5.39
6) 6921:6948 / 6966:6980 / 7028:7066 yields -0.1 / 5.64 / 5.51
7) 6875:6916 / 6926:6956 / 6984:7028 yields 0.6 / 5.89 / 5.68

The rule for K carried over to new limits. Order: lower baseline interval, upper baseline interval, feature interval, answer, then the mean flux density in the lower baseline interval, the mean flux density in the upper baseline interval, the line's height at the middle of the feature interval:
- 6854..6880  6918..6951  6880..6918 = -3.05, 5.48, 5.67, 5.57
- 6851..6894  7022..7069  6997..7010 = -0.42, 5.76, 5.39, 5.48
